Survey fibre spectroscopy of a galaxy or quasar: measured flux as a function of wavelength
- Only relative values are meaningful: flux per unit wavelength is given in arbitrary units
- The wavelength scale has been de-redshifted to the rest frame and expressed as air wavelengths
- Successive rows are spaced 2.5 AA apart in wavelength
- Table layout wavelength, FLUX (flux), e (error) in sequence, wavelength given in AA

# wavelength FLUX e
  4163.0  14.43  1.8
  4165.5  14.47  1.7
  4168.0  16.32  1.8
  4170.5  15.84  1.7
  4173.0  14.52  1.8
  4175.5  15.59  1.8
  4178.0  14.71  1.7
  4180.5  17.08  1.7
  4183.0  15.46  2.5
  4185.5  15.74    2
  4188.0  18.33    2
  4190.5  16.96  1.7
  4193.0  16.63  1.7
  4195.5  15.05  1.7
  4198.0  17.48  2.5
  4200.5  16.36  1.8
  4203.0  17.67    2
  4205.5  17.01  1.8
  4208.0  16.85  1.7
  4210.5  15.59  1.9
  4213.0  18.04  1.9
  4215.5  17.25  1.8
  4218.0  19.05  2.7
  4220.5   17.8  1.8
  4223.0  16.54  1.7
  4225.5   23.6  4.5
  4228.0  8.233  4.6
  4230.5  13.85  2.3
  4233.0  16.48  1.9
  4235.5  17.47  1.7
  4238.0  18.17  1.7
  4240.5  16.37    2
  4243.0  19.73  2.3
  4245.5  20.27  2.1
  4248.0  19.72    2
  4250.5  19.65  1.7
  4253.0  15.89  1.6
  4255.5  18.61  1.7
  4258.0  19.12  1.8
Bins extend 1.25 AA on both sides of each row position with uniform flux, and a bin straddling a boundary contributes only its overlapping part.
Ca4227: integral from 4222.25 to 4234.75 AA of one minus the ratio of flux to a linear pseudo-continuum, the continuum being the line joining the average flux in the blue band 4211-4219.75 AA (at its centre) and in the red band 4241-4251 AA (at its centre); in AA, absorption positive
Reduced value 1.9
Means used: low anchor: 17.9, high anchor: 19.6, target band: 15.8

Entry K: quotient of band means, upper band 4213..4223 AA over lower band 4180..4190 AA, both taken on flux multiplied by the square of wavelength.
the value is 1.1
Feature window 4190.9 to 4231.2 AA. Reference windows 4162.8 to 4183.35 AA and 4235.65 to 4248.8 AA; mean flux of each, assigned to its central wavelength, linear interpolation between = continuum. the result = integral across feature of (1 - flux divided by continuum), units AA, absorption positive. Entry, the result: 1.1 AA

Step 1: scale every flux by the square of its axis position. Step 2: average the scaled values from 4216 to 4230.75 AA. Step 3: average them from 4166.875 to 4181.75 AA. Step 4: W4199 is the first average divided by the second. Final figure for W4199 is 1.09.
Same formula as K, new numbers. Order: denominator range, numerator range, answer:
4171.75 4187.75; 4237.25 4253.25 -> 1.23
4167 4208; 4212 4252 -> 1.10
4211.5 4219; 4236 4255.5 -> 1.04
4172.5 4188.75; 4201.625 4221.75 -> 1.11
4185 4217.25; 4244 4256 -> 1.14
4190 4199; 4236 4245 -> 1.13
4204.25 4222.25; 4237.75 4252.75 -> 1.10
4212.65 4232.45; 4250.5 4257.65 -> 1.09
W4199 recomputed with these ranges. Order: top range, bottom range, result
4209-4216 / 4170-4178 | 1.14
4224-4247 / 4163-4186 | 1.14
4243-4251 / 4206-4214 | 1.20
